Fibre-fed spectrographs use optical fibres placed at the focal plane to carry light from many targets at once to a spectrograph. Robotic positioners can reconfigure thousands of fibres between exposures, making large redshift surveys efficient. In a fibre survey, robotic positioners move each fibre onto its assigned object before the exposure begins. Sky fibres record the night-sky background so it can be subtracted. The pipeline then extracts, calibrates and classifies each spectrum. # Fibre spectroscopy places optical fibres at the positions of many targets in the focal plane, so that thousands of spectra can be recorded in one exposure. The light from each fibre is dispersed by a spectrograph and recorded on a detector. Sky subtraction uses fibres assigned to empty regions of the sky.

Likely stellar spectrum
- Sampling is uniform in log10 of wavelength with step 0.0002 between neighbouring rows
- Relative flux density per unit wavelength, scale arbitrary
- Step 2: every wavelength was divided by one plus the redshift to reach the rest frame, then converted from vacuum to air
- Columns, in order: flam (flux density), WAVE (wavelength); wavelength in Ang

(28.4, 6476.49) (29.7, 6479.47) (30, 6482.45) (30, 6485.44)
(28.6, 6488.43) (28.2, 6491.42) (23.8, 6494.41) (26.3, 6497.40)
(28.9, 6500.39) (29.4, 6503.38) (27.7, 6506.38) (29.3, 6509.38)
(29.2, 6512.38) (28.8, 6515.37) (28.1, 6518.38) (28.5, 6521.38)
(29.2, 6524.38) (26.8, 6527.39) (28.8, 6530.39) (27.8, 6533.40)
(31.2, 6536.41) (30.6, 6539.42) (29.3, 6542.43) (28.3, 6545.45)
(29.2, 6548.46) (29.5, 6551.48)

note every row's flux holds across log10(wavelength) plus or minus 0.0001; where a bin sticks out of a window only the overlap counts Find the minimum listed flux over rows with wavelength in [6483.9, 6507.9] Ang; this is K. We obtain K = 23.8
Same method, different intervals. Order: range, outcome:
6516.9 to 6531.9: 26.8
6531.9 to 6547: 27.8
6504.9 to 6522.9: 27.7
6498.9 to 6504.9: 28.9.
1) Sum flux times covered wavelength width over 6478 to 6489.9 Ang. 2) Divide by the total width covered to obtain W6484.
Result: 29.6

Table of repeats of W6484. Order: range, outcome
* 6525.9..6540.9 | 29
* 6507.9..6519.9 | 28.9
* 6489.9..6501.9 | 26.8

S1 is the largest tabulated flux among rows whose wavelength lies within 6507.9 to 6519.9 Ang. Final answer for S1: 29.3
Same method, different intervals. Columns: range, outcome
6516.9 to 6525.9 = 29.2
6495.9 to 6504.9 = 29.4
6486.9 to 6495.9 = 28.6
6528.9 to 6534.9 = 28.8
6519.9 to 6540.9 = 31.2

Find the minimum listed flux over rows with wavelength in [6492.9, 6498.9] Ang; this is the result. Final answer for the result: 23.8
